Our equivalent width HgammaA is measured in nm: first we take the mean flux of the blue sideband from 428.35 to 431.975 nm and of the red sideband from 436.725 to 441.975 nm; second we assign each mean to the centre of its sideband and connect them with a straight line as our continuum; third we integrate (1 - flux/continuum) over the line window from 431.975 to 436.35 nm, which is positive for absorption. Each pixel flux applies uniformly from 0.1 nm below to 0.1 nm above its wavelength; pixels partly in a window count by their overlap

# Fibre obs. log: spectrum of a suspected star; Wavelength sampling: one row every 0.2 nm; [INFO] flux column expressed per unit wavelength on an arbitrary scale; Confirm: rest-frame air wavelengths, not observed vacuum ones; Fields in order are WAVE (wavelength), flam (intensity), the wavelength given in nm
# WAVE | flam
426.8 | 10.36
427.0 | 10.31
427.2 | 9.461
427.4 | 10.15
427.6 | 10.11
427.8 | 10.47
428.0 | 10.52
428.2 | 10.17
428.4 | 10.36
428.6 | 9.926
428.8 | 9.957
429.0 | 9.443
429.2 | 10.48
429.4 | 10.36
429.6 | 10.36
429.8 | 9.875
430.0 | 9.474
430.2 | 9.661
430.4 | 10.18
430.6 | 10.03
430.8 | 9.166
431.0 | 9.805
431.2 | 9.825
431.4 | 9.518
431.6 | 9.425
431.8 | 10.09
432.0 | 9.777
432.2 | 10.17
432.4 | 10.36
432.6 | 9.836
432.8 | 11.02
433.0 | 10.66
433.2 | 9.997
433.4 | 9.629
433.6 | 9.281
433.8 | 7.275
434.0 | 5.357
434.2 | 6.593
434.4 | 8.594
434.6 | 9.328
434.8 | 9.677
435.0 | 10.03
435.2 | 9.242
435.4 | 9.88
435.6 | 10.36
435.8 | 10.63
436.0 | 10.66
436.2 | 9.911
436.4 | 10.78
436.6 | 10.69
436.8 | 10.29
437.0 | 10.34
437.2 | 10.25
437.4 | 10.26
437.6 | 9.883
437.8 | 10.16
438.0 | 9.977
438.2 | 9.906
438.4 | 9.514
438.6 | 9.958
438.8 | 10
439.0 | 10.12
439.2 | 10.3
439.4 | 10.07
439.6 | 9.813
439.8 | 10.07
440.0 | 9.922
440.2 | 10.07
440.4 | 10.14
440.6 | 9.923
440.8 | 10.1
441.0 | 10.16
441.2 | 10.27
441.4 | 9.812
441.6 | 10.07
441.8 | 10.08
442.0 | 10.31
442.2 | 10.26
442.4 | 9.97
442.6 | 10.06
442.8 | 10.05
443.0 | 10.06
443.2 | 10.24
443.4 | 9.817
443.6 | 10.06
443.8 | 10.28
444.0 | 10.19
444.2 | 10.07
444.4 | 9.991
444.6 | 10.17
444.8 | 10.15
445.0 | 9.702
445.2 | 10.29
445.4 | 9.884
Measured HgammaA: 0.21 nm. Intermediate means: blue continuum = 9.88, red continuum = 10.1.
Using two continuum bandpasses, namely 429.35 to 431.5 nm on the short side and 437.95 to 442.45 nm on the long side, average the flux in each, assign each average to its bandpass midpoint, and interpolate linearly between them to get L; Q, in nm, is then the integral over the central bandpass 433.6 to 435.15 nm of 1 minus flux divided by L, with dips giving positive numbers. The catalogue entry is 0.263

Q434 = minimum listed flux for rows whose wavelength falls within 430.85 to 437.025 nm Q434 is 5.357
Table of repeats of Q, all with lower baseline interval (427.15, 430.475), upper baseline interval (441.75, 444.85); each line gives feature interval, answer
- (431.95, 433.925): 0.07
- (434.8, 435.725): 0.02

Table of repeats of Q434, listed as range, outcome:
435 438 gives 9.242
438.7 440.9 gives 9.813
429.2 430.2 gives 9.474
